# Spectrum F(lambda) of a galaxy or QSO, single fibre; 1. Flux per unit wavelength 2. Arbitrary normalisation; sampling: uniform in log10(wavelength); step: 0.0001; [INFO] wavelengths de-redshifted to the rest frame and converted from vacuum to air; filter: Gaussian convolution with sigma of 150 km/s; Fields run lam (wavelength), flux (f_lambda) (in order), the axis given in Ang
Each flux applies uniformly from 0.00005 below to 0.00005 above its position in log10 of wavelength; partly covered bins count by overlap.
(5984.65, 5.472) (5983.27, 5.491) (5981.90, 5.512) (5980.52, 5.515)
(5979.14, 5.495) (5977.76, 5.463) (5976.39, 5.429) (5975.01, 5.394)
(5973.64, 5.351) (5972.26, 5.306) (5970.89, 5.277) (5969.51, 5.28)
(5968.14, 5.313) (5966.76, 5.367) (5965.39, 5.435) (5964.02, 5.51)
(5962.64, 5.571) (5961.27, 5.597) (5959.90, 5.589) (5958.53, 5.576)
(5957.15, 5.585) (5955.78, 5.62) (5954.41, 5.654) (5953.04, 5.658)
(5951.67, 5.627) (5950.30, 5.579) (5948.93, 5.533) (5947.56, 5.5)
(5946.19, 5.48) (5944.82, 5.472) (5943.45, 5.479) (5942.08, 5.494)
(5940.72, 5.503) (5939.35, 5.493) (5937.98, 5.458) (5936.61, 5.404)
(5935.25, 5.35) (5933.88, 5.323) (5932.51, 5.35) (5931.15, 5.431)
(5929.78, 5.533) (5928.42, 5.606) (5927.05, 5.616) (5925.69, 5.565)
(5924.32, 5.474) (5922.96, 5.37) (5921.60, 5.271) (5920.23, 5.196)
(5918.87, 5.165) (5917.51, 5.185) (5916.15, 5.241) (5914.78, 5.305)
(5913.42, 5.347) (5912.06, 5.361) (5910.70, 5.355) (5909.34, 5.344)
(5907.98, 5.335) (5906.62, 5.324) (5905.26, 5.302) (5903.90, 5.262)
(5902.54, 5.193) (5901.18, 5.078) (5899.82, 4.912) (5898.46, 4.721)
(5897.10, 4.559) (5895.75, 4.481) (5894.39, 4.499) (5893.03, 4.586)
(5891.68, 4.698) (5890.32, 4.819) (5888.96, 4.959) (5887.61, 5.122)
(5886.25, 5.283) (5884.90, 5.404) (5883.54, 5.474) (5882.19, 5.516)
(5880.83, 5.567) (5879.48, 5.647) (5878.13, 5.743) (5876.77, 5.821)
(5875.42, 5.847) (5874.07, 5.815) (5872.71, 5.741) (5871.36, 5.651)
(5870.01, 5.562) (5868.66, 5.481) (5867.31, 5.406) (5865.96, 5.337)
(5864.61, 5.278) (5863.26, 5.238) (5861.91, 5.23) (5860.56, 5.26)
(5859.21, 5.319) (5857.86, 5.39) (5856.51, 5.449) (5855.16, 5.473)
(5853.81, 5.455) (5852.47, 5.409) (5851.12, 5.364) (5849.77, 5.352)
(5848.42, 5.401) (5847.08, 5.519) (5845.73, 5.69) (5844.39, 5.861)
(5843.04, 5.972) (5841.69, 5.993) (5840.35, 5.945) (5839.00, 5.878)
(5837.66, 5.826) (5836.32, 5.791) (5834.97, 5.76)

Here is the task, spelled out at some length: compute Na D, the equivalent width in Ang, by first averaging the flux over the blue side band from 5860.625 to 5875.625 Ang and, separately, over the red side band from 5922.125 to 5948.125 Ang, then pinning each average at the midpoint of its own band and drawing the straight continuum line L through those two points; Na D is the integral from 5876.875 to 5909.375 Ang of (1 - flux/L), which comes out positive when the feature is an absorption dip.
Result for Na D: 2.1 Ang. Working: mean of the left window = 5.49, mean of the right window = 5.47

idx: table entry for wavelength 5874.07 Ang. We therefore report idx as 5.815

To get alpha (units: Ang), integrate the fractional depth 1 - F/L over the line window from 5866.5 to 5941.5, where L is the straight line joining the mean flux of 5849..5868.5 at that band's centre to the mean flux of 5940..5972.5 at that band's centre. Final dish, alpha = 1.6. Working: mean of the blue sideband 5.36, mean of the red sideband 5.5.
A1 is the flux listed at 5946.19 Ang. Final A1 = 5.48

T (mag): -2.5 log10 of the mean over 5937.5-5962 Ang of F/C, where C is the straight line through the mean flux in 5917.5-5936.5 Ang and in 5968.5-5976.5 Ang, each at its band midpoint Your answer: -0.04 mag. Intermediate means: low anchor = 5.4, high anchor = 5.33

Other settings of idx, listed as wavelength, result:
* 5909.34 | 5.344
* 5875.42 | 5.847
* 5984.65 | 5.472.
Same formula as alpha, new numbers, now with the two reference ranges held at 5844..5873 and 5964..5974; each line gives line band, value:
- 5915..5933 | 0.0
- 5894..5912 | 1.2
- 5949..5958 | -0.4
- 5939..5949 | -0.2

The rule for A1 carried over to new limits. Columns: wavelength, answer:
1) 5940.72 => 5.503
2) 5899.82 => 4.912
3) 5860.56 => 5.26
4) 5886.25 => 5.283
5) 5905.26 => 5.302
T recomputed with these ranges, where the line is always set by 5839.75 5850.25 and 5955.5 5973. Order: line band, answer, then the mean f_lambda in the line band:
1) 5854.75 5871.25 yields 0.06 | 5.38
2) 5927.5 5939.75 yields 0.02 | 5.44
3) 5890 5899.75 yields 0.21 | 4.63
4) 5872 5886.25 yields 0.00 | 5.64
